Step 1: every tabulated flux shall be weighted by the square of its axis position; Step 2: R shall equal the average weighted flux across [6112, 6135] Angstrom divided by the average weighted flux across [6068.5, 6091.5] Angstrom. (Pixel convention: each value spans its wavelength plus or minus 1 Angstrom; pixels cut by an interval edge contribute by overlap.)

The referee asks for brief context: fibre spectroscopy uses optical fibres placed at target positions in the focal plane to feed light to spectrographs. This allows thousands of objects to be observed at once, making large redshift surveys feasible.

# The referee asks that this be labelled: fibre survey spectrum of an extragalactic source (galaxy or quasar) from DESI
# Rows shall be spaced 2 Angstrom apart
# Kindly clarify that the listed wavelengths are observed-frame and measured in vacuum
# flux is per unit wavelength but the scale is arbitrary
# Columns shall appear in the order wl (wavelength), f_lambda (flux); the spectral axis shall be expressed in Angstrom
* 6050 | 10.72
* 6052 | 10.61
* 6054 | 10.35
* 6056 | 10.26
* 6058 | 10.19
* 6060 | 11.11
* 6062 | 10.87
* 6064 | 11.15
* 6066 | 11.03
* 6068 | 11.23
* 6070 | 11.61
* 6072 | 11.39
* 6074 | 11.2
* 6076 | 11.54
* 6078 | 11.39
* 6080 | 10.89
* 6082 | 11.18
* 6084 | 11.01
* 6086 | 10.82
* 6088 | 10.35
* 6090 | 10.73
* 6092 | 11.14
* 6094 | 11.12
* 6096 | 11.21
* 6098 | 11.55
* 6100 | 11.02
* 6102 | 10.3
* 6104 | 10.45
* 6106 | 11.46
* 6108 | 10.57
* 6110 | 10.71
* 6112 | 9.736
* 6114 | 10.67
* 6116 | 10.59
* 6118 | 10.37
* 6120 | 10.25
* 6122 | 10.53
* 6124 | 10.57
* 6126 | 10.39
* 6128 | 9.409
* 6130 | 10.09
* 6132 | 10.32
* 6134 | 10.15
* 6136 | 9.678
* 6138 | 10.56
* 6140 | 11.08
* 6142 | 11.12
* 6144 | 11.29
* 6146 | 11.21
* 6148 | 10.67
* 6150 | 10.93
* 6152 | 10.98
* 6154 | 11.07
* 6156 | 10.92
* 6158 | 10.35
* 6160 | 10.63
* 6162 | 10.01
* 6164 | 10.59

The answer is 0.9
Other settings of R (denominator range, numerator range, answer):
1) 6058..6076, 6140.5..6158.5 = 1.01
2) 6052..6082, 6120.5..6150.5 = 0.98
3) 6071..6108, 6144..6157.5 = 1.01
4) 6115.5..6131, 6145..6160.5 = 1.07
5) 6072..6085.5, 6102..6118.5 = 0.95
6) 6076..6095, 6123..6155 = 0.98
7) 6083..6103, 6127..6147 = 0.97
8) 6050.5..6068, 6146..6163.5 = 1.03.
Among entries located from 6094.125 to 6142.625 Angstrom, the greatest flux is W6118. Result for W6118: 11.55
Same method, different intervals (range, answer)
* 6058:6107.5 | 11.61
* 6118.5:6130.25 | 10.57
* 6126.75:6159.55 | 11.29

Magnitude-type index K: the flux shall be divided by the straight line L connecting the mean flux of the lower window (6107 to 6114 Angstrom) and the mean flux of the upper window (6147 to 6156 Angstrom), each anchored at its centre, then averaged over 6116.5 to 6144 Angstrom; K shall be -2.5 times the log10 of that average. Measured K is 0.026 mag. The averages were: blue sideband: 10.4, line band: 10.4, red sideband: 10.9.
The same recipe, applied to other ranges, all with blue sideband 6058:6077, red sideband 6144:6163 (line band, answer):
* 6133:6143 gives 0.03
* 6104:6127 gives 0.04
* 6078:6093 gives 0.02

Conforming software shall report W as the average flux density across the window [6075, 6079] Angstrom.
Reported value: 11.5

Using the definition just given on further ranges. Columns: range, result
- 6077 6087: 11.1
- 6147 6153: 10.9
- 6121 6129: 10.2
